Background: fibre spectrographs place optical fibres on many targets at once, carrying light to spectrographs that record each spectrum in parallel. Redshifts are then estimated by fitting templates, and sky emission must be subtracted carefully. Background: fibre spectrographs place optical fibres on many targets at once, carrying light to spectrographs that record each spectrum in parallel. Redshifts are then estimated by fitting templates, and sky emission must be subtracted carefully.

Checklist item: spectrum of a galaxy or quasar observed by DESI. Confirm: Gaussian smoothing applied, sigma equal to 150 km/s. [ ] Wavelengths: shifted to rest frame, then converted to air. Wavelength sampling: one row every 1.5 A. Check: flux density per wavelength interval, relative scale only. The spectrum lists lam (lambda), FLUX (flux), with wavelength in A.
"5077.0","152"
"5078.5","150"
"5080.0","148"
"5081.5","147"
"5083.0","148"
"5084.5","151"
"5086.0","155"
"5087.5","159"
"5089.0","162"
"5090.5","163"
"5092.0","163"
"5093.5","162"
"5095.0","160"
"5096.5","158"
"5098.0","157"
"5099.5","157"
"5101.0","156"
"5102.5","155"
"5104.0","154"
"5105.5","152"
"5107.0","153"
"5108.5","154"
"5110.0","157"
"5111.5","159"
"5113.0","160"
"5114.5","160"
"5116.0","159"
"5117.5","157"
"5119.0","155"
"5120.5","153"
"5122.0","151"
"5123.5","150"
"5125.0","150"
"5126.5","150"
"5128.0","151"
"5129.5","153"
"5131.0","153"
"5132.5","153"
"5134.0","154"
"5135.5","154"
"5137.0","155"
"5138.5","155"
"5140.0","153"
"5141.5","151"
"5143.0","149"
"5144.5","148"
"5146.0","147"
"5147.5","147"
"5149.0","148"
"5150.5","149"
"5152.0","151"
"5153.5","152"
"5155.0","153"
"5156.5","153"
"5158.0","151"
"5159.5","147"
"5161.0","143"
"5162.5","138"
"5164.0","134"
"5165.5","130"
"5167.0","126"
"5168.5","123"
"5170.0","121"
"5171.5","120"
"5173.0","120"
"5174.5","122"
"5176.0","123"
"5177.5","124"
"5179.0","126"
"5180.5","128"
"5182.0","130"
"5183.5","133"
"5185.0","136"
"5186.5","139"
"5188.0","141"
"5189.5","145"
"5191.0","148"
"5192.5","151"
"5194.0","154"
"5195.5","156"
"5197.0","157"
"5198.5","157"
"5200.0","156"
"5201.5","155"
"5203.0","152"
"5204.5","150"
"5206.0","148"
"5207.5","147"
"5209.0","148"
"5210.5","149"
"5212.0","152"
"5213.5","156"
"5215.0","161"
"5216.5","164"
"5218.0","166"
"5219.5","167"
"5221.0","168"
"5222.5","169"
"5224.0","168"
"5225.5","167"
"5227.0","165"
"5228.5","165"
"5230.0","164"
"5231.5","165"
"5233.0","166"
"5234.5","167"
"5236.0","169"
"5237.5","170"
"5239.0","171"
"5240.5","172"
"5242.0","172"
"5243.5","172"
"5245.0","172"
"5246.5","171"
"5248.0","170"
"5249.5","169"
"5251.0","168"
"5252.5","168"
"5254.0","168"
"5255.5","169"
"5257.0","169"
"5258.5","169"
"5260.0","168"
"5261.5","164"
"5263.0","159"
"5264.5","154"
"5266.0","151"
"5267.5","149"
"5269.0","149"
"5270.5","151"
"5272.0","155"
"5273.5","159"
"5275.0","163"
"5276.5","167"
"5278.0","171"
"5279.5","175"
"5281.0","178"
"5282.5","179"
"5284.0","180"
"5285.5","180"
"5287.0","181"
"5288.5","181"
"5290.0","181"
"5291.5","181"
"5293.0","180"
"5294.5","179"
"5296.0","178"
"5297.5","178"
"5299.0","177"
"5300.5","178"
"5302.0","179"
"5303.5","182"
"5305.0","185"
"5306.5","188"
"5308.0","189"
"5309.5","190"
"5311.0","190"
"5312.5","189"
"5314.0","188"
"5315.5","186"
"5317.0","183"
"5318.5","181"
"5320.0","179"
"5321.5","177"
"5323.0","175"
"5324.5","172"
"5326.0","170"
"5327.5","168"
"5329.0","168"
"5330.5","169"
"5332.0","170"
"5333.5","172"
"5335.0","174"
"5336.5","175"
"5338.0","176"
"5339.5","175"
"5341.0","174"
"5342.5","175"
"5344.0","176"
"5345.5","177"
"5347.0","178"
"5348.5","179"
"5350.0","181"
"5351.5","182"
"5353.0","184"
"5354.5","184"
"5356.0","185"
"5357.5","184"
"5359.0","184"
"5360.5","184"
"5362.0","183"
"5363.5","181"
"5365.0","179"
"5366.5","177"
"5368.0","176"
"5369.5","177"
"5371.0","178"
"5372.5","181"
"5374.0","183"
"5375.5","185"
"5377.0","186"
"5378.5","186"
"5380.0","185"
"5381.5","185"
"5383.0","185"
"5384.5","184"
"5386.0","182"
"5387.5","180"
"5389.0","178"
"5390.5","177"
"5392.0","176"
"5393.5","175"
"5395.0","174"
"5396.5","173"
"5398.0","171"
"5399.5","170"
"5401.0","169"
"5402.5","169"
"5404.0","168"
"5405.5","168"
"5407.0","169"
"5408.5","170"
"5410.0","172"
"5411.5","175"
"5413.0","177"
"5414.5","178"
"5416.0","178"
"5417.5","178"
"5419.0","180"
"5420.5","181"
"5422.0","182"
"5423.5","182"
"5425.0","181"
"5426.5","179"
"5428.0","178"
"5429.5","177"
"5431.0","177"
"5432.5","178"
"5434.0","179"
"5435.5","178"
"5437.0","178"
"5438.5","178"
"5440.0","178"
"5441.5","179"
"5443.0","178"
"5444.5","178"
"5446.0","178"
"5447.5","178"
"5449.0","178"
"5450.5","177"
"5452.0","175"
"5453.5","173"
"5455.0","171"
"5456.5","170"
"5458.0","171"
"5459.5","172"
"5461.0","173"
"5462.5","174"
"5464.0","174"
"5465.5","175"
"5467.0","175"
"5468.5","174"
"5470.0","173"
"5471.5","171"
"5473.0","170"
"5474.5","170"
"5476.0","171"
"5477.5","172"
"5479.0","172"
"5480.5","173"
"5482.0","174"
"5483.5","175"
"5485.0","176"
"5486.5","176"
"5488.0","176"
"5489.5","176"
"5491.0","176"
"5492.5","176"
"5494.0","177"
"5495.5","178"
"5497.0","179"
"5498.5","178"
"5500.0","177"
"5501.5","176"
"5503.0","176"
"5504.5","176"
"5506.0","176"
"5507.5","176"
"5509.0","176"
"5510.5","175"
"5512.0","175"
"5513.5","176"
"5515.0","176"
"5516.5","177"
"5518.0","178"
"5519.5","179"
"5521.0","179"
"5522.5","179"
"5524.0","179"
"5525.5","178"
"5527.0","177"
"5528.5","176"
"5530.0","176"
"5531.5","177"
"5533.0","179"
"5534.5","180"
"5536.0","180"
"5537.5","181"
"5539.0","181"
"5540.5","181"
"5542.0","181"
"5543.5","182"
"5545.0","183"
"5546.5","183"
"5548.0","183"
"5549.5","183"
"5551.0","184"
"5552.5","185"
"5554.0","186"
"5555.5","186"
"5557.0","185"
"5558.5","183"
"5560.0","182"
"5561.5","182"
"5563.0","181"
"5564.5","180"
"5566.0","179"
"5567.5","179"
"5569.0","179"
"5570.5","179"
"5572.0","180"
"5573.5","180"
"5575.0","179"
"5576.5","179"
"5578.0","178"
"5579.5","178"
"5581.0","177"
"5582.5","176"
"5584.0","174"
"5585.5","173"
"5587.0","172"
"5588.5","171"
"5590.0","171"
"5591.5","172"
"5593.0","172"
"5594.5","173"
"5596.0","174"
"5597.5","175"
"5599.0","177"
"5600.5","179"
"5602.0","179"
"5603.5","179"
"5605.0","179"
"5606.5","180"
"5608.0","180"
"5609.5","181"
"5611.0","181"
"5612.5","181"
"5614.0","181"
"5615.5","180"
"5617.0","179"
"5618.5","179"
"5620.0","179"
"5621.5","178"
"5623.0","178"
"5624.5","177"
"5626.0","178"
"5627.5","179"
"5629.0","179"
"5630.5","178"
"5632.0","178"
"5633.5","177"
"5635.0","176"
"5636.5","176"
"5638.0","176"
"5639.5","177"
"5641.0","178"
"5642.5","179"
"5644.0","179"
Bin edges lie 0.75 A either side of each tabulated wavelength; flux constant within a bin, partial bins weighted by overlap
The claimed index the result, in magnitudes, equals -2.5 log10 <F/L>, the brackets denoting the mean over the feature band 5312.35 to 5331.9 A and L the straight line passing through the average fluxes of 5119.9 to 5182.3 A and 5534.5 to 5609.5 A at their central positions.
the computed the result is -0.13 mag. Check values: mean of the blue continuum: 143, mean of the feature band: 177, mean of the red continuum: 179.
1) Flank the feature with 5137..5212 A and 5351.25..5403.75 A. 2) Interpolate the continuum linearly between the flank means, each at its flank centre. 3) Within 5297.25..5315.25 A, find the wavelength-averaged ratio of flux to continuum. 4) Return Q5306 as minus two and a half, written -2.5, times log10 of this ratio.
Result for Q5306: -0.11 mag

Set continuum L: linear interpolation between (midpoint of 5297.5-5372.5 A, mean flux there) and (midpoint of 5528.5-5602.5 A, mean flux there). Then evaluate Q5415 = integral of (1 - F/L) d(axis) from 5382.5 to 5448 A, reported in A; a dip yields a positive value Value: 0.92 A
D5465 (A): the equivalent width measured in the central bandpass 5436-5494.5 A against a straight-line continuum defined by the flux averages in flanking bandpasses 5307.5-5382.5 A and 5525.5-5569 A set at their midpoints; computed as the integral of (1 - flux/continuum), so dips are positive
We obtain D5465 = 1.9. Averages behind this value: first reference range 180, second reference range 181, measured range 175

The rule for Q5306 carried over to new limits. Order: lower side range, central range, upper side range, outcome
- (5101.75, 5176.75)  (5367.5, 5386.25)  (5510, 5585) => -0.10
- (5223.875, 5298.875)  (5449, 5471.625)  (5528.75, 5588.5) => 0.02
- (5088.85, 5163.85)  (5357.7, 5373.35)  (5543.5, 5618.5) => -0.08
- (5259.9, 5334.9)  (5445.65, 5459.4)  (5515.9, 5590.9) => 0.02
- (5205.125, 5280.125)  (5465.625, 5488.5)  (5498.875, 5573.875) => 0.02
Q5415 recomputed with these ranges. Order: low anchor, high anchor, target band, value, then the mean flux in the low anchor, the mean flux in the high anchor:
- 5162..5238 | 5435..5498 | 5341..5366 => -2.6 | 148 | 175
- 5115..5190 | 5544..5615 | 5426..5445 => -1.3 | 143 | 179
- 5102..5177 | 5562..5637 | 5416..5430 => -1.2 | 147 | 178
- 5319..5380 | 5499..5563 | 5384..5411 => 0.7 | 178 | 180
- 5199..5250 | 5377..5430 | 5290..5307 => -1.2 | 163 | 177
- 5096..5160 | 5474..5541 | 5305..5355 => -3.9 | 153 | 177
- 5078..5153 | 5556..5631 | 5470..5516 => -0.5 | 154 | 178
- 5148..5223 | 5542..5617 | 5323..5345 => -2.1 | 145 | 179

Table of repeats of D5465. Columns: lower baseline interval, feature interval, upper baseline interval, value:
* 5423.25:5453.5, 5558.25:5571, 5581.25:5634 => -0.2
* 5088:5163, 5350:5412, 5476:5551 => -3.3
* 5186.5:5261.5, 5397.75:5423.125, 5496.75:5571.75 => -0.2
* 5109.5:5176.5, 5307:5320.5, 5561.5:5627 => -2.4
